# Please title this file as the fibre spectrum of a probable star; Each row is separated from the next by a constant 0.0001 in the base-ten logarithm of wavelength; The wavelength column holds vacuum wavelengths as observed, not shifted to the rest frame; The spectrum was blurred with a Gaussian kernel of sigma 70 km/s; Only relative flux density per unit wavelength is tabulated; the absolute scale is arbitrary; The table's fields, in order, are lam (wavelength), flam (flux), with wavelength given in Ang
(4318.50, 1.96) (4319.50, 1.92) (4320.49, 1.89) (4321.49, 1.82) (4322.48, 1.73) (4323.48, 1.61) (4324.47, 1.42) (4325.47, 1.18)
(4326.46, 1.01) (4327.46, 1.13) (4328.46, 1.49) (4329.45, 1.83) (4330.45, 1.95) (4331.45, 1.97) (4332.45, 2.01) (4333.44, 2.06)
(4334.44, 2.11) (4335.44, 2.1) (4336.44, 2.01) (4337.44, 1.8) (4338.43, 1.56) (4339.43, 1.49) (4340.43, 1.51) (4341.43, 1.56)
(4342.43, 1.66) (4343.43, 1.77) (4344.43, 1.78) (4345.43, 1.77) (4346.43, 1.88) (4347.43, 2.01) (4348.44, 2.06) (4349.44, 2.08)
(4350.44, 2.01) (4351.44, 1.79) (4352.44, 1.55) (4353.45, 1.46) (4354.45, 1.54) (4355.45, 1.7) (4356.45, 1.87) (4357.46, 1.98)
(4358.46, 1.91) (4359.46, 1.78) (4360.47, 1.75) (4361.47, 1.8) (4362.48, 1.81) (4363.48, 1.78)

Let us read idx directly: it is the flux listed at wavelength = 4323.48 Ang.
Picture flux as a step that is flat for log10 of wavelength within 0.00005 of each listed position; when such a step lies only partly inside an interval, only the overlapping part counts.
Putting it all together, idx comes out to 1.61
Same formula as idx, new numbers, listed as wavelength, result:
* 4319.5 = 1.92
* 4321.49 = 1.82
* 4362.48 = 1.81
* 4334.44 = 2.11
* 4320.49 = 1.89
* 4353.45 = 1.46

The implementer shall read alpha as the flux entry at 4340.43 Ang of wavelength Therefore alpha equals 1.51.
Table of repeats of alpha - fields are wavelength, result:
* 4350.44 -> 2.01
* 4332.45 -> 2.01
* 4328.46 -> 1.49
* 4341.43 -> 1.56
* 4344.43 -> 1.78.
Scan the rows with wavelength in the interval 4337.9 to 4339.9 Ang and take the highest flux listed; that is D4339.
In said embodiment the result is 1.56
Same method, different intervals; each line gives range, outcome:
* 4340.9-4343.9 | 1.77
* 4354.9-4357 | 1.87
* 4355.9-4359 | 1.98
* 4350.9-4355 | 1.79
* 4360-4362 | 1.8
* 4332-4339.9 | 2.11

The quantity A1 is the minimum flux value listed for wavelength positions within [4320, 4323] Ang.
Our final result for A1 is 1.73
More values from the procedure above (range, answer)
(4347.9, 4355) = 1.46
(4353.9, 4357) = 1.54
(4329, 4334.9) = 1.83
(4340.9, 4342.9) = 1.56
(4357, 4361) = 1.75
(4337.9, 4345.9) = 1.49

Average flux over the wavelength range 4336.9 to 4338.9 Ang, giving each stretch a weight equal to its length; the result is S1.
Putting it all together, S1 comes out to 1.69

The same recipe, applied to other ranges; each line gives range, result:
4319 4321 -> 1.9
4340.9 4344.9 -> 1.69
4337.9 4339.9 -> 1.54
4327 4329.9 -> 1.48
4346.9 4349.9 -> 2.04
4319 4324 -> 1.79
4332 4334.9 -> 2.06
